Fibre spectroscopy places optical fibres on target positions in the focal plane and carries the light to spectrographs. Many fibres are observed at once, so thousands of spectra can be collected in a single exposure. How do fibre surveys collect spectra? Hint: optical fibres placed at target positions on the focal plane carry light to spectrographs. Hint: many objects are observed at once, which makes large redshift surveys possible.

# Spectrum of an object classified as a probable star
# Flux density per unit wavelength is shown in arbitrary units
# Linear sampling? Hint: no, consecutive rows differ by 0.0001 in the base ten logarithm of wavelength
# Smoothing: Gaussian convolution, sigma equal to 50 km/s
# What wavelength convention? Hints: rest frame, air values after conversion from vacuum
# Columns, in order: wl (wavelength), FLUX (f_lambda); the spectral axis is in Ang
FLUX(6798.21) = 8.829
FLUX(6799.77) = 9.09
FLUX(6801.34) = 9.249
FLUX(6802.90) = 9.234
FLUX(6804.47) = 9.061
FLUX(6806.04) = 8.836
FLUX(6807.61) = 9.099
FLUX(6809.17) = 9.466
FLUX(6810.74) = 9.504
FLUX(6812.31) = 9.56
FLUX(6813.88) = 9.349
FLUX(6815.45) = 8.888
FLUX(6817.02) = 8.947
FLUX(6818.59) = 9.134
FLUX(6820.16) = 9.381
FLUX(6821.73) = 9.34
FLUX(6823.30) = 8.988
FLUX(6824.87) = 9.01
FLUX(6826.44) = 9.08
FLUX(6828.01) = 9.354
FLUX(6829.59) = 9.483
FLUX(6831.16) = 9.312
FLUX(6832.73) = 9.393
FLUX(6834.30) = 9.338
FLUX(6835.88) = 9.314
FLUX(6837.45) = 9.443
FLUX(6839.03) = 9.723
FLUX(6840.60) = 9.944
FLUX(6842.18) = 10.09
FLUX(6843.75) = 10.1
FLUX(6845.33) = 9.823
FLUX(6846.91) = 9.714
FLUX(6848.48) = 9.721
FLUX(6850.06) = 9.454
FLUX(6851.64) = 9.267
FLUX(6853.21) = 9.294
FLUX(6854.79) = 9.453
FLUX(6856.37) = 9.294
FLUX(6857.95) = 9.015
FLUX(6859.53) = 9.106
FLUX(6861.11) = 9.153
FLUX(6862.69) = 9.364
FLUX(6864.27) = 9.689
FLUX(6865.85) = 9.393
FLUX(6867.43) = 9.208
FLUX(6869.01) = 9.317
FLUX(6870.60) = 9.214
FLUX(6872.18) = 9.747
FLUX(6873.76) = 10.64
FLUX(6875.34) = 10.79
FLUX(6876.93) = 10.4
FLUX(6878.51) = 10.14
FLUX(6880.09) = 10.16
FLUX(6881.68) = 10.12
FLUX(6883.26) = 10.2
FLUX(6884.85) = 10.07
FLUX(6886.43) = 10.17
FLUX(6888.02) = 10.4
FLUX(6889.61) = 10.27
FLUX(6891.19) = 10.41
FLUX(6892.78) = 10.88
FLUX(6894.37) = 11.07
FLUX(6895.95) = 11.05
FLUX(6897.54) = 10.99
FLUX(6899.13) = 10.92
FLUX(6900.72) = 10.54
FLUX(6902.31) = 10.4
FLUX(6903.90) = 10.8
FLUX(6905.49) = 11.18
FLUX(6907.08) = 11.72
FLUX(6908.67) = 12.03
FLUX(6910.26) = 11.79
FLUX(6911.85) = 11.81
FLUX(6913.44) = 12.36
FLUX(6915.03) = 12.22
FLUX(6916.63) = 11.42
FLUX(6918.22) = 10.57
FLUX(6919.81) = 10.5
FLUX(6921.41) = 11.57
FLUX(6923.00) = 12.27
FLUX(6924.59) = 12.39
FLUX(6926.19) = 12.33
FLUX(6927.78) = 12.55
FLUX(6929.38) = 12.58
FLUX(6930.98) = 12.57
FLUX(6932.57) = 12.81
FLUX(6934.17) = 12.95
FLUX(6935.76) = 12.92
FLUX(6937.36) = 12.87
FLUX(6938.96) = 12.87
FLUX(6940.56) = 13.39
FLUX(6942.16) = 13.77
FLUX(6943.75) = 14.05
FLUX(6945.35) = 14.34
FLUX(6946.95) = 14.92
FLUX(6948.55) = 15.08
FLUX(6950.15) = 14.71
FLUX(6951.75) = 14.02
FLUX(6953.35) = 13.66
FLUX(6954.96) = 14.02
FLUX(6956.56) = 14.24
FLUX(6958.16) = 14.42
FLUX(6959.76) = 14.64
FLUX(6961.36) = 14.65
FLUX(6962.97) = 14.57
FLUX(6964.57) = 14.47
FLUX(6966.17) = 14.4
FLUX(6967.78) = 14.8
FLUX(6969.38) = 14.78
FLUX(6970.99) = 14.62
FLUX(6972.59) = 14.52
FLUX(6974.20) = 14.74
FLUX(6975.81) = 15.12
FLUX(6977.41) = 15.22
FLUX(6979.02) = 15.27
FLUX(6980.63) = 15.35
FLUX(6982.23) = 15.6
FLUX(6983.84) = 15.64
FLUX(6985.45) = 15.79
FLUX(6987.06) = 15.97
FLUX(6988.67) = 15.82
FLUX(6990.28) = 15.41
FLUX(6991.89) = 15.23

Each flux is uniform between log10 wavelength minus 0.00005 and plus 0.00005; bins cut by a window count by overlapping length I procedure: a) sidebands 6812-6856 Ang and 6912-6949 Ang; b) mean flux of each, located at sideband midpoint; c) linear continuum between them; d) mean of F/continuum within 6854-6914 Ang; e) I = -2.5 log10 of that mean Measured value 0.08 mag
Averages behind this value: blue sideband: 9.42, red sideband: 12.7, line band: 10.3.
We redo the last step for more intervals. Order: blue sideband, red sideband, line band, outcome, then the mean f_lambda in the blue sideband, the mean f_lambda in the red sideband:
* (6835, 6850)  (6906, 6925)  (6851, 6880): 0.08 mag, 9.74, 11.7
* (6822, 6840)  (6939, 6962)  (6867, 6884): 0.12 mag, 9.32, 14.2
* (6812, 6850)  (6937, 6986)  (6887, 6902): 0.12 mag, 9.43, 14.5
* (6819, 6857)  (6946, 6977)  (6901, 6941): 0.08 mag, 9.47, 14.6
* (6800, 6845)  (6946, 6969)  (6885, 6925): 0.12 mag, 9.35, 14.5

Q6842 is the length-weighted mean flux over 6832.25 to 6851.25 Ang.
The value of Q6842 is 9.67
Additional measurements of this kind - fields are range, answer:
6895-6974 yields 12.9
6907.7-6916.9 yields 12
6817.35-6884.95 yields 9.58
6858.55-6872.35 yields 9.33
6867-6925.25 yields 10.8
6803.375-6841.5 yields 9.29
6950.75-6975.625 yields 14.5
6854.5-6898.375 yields 10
